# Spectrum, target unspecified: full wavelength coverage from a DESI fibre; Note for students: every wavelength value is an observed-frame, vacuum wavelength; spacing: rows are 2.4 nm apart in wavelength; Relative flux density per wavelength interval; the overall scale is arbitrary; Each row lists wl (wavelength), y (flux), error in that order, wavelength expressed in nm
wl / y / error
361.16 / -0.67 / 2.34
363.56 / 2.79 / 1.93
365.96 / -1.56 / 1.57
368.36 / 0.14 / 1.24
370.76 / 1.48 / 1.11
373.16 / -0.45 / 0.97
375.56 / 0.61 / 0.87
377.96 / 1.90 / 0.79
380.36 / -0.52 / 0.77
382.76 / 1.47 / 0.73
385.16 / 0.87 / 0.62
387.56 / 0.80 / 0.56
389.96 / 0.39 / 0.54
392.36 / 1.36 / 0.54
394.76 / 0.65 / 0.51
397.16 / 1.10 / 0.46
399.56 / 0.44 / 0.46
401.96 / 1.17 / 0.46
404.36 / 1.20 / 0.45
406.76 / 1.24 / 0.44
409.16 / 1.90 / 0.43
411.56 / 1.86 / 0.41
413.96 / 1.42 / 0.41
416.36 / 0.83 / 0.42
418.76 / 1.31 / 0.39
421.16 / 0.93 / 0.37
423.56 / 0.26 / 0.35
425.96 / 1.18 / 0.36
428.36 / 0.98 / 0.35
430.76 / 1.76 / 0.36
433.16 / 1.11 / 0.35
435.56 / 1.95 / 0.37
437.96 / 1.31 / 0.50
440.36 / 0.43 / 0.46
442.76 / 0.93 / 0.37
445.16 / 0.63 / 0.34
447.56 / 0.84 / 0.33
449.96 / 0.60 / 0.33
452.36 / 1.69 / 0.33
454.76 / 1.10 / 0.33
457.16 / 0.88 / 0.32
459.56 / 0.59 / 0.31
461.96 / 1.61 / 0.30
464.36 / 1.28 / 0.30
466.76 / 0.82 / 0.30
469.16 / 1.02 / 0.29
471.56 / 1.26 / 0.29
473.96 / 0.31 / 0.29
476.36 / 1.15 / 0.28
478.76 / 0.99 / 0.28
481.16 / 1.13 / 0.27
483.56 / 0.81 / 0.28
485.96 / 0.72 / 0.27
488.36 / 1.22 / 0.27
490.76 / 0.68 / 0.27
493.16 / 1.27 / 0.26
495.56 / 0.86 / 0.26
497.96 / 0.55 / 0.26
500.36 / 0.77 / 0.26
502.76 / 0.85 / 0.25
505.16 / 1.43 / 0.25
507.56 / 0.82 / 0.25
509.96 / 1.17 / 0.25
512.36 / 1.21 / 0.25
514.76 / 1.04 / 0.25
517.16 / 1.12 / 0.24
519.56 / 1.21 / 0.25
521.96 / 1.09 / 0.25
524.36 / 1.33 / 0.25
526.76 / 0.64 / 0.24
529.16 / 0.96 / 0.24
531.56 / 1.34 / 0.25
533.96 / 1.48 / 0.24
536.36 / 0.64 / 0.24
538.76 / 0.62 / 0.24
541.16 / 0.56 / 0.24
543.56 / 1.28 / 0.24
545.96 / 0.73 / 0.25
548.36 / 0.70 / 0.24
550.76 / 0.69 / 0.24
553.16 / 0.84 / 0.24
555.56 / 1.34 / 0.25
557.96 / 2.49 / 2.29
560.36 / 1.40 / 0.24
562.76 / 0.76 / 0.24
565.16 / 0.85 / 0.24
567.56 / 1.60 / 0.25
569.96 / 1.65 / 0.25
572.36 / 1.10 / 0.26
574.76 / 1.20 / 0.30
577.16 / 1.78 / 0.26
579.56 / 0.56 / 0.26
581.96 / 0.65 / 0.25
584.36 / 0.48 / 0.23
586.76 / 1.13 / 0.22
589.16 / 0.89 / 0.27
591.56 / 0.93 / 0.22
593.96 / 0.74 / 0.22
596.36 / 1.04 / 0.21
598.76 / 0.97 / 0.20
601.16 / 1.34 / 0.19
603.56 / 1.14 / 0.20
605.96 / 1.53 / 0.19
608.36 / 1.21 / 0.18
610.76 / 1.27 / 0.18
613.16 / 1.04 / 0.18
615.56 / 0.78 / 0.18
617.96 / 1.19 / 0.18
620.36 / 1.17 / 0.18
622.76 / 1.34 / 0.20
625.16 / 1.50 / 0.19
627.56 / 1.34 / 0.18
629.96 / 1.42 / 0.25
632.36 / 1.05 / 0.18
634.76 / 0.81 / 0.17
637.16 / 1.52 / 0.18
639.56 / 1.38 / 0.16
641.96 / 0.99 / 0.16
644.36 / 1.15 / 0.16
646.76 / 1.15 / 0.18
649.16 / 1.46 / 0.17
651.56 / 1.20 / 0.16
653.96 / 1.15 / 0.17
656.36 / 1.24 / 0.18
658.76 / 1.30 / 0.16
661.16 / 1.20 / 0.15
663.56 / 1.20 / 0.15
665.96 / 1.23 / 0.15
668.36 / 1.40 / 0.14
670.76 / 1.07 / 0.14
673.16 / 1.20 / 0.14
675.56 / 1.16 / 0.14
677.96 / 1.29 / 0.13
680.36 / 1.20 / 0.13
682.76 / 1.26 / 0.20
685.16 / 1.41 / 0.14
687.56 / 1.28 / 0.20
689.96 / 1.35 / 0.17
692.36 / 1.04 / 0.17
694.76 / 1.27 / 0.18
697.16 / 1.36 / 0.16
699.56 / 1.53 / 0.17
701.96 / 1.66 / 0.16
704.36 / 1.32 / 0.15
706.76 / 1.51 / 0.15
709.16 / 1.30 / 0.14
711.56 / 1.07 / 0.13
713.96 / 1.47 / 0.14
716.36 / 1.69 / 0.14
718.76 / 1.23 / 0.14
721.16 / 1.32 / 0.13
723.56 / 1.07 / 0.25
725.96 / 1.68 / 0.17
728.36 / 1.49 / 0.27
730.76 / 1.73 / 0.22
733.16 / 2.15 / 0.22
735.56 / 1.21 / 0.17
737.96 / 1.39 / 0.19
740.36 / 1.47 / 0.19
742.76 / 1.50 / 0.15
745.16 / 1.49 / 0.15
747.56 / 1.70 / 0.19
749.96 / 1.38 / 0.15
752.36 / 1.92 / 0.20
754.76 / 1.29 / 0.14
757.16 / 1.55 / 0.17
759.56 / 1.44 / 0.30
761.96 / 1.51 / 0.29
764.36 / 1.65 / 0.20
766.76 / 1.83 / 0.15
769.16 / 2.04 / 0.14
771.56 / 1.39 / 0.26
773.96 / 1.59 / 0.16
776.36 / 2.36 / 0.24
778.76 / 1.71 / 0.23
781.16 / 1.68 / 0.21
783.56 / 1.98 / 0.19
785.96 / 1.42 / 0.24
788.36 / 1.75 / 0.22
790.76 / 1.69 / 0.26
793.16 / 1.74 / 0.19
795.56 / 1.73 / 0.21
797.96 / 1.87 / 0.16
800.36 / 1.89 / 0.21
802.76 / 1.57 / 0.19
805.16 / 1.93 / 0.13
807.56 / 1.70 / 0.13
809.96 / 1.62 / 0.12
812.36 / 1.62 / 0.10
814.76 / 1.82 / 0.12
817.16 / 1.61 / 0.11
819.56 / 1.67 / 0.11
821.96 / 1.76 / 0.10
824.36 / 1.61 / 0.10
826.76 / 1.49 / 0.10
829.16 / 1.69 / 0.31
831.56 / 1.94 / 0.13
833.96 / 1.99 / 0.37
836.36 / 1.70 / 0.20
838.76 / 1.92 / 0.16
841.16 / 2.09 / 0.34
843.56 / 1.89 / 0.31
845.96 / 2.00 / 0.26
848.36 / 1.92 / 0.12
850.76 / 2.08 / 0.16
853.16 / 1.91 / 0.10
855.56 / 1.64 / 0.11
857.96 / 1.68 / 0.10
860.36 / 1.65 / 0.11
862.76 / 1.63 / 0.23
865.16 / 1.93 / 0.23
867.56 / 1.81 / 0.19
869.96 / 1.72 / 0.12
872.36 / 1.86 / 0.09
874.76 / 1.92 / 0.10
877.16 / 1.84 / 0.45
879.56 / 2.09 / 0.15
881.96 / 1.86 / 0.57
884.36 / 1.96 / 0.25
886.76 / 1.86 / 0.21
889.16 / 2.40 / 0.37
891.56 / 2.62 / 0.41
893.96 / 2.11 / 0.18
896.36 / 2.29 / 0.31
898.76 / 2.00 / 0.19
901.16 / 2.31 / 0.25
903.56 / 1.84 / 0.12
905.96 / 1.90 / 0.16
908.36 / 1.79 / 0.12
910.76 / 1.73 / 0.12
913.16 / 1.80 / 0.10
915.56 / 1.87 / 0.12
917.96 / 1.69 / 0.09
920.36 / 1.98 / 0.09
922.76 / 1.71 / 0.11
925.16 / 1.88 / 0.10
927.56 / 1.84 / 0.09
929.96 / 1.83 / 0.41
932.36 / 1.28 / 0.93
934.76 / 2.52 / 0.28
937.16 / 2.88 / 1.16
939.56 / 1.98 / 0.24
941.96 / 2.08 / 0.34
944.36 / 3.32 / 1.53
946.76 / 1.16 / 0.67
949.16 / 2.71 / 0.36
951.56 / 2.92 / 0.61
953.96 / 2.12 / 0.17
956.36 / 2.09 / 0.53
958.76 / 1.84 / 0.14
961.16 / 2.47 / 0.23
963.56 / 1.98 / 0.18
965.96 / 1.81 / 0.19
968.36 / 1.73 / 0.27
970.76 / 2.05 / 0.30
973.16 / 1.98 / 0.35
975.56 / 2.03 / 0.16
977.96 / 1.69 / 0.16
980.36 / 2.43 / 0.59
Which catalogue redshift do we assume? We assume 0.549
